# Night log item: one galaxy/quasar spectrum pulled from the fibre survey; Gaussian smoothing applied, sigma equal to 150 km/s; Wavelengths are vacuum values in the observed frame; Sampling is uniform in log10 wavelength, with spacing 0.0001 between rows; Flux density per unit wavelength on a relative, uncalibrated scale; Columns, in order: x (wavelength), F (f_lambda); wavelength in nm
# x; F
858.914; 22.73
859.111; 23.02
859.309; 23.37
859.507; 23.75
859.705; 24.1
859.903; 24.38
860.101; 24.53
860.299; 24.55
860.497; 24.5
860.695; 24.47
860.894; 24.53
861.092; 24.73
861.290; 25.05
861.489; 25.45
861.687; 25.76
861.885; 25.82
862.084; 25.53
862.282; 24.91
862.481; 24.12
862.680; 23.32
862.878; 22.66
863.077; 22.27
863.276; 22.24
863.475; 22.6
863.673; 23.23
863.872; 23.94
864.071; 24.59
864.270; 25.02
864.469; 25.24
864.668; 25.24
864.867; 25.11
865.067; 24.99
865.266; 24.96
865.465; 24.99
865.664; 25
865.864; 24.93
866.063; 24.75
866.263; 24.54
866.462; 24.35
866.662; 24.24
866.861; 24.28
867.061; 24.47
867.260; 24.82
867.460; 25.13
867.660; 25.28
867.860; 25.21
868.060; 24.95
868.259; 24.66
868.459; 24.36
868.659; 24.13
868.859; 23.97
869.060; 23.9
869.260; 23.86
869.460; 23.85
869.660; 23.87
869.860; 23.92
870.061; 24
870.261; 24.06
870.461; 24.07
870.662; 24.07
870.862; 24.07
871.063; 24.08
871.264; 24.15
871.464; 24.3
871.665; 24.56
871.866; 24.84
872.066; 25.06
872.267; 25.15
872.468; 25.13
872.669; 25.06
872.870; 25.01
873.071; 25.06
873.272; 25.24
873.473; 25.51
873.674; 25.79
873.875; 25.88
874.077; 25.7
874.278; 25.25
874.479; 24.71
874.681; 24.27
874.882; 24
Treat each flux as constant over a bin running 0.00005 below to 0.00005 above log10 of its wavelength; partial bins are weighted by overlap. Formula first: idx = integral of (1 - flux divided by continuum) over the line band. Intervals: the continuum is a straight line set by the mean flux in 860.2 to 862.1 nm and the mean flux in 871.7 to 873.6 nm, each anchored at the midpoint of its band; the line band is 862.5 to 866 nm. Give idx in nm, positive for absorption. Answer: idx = 0.13 nm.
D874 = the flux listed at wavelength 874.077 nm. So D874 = 25.7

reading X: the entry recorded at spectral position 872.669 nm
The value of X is 25.06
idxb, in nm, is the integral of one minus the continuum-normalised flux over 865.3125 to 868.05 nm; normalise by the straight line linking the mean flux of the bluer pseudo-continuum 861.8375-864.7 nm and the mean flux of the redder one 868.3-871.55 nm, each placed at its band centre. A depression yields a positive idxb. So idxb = -0.09 nm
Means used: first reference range 24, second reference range 24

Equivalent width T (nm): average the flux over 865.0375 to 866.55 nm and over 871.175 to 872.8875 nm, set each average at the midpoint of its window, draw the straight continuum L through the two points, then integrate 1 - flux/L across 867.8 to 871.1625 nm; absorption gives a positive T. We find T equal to 0.09 nm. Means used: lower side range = 24.8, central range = 24.2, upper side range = 24.8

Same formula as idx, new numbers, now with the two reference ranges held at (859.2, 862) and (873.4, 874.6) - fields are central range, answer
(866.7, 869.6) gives 0.07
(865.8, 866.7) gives 0.01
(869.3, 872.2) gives 0.12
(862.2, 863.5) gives 0.08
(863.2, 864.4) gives 0.06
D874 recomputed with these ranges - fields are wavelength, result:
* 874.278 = 25.25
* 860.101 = 24.53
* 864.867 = 25.11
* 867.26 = 24.82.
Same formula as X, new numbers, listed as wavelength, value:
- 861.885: 25.82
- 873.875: 25.88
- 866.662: 24.24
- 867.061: 24.47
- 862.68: 23.32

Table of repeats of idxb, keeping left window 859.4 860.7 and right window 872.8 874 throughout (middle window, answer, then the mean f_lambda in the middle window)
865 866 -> -0.01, 25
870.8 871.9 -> 0.04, 24.3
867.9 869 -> 0.03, 24.4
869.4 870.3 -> 0.04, 23.9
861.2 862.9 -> -0.02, 24.8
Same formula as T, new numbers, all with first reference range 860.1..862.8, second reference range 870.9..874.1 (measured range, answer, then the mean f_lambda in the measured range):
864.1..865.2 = -0.01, 25.1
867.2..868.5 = 0.00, 24.9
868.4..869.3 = 0.03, 24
